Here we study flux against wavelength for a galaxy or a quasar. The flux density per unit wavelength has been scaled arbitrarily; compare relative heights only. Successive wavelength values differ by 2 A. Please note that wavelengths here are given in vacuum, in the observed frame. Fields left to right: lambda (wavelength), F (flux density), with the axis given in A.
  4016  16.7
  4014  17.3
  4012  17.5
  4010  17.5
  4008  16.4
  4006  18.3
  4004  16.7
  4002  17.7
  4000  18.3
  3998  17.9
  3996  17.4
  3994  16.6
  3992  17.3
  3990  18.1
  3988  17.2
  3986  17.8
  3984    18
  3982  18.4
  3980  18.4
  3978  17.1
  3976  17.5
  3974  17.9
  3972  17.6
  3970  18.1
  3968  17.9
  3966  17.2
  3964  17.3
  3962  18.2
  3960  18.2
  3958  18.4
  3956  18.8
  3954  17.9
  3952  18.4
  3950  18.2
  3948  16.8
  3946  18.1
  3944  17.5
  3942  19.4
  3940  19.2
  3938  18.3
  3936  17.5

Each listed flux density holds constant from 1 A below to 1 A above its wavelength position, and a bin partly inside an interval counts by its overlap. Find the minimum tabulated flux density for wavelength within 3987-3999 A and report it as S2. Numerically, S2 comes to 16.6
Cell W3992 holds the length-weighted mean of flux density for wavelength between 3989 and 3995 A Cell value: 17.3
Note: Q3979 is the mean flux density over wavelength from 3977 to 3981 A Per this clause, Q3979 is 17.8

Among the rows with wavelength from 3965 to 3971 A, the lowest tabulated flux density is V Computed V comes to 17.2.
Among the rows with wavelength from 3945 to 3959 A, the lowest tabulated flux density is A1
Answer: 16.8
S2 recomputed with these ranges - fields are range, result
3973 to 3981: 17.1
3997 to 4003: 17.7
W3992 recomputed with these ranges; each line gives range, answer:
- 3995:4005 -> 17.6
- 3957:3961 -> 18.3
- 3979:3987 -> 18.1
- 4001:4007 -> 17.6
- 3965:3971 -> 17.7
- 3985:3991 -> 17.7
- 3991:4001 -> 17.5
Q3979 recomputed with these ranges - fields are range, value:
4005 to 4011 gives 17.4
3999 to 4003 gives 18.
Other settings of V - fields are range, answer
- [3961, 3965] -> 17.3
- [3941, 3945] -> 17.5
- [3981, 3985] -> 18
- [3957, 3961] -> 18.2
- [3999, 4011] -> 16.4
